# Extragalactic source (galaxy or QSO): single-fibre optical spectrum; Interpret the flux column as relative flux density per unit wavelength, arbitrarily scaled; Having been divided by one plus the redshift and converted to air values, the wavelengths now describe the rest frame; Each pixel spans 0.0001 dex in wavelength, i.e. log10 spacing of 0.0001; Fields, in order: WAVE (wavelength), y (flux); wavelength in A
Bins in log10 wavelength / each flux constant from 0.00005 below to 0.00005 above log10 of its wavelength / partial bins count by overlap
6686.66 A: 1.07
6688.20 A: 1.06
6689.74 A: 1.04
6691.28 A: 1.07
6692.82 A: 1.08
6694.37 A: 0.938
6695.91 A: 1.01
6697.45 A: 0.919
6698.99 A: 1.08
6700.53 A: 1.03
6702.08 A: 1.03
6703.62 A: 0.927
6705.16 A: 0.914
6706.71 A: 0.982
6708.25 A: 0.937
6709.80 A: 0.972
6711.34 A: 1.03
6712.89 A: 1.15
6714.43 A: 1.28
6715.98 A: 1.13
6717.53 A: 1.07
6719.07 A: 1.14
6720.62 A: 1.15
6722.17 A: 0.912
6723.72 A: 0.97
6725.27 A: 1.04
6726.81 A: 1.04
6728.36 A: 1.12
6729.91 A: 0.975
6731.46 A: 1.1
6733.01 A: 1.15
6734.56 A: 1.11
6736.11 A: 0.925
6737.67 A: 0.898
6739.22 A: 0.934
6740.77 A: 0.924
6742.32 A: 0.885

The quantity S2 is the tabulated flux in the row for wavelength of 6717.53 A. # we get 1.07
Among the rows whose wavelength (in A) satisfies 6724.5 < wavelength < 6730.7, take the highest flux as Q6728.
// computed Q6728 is 1.12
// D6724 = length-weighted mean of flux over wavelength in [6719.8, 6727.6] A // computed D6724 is 1.02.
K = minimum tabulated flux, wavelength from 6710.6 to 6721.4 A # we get 1.03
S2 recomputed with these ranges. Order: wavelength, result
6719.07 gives 1.14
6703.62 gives 0.927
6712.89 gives 1.15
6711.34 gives 1.03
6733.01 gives 1.15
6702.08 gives 1.03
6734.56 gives 1.11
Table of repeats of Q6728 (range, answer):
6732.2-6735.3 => 1.15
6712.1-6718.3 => 1.28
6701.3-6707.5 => 1.03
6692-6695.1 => 1.08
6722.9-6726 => 1.04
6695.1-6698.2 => 1.01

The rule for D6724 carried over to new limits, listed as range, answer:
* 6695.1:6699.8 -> 1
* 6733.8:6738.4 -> 0.976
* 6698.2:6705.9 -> 0.997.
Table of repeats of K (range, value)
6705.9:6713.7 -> 0.937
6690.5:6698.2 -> 0.919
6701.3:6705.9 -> 0.914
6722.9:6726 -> 0.97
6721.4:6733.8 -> 0.912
